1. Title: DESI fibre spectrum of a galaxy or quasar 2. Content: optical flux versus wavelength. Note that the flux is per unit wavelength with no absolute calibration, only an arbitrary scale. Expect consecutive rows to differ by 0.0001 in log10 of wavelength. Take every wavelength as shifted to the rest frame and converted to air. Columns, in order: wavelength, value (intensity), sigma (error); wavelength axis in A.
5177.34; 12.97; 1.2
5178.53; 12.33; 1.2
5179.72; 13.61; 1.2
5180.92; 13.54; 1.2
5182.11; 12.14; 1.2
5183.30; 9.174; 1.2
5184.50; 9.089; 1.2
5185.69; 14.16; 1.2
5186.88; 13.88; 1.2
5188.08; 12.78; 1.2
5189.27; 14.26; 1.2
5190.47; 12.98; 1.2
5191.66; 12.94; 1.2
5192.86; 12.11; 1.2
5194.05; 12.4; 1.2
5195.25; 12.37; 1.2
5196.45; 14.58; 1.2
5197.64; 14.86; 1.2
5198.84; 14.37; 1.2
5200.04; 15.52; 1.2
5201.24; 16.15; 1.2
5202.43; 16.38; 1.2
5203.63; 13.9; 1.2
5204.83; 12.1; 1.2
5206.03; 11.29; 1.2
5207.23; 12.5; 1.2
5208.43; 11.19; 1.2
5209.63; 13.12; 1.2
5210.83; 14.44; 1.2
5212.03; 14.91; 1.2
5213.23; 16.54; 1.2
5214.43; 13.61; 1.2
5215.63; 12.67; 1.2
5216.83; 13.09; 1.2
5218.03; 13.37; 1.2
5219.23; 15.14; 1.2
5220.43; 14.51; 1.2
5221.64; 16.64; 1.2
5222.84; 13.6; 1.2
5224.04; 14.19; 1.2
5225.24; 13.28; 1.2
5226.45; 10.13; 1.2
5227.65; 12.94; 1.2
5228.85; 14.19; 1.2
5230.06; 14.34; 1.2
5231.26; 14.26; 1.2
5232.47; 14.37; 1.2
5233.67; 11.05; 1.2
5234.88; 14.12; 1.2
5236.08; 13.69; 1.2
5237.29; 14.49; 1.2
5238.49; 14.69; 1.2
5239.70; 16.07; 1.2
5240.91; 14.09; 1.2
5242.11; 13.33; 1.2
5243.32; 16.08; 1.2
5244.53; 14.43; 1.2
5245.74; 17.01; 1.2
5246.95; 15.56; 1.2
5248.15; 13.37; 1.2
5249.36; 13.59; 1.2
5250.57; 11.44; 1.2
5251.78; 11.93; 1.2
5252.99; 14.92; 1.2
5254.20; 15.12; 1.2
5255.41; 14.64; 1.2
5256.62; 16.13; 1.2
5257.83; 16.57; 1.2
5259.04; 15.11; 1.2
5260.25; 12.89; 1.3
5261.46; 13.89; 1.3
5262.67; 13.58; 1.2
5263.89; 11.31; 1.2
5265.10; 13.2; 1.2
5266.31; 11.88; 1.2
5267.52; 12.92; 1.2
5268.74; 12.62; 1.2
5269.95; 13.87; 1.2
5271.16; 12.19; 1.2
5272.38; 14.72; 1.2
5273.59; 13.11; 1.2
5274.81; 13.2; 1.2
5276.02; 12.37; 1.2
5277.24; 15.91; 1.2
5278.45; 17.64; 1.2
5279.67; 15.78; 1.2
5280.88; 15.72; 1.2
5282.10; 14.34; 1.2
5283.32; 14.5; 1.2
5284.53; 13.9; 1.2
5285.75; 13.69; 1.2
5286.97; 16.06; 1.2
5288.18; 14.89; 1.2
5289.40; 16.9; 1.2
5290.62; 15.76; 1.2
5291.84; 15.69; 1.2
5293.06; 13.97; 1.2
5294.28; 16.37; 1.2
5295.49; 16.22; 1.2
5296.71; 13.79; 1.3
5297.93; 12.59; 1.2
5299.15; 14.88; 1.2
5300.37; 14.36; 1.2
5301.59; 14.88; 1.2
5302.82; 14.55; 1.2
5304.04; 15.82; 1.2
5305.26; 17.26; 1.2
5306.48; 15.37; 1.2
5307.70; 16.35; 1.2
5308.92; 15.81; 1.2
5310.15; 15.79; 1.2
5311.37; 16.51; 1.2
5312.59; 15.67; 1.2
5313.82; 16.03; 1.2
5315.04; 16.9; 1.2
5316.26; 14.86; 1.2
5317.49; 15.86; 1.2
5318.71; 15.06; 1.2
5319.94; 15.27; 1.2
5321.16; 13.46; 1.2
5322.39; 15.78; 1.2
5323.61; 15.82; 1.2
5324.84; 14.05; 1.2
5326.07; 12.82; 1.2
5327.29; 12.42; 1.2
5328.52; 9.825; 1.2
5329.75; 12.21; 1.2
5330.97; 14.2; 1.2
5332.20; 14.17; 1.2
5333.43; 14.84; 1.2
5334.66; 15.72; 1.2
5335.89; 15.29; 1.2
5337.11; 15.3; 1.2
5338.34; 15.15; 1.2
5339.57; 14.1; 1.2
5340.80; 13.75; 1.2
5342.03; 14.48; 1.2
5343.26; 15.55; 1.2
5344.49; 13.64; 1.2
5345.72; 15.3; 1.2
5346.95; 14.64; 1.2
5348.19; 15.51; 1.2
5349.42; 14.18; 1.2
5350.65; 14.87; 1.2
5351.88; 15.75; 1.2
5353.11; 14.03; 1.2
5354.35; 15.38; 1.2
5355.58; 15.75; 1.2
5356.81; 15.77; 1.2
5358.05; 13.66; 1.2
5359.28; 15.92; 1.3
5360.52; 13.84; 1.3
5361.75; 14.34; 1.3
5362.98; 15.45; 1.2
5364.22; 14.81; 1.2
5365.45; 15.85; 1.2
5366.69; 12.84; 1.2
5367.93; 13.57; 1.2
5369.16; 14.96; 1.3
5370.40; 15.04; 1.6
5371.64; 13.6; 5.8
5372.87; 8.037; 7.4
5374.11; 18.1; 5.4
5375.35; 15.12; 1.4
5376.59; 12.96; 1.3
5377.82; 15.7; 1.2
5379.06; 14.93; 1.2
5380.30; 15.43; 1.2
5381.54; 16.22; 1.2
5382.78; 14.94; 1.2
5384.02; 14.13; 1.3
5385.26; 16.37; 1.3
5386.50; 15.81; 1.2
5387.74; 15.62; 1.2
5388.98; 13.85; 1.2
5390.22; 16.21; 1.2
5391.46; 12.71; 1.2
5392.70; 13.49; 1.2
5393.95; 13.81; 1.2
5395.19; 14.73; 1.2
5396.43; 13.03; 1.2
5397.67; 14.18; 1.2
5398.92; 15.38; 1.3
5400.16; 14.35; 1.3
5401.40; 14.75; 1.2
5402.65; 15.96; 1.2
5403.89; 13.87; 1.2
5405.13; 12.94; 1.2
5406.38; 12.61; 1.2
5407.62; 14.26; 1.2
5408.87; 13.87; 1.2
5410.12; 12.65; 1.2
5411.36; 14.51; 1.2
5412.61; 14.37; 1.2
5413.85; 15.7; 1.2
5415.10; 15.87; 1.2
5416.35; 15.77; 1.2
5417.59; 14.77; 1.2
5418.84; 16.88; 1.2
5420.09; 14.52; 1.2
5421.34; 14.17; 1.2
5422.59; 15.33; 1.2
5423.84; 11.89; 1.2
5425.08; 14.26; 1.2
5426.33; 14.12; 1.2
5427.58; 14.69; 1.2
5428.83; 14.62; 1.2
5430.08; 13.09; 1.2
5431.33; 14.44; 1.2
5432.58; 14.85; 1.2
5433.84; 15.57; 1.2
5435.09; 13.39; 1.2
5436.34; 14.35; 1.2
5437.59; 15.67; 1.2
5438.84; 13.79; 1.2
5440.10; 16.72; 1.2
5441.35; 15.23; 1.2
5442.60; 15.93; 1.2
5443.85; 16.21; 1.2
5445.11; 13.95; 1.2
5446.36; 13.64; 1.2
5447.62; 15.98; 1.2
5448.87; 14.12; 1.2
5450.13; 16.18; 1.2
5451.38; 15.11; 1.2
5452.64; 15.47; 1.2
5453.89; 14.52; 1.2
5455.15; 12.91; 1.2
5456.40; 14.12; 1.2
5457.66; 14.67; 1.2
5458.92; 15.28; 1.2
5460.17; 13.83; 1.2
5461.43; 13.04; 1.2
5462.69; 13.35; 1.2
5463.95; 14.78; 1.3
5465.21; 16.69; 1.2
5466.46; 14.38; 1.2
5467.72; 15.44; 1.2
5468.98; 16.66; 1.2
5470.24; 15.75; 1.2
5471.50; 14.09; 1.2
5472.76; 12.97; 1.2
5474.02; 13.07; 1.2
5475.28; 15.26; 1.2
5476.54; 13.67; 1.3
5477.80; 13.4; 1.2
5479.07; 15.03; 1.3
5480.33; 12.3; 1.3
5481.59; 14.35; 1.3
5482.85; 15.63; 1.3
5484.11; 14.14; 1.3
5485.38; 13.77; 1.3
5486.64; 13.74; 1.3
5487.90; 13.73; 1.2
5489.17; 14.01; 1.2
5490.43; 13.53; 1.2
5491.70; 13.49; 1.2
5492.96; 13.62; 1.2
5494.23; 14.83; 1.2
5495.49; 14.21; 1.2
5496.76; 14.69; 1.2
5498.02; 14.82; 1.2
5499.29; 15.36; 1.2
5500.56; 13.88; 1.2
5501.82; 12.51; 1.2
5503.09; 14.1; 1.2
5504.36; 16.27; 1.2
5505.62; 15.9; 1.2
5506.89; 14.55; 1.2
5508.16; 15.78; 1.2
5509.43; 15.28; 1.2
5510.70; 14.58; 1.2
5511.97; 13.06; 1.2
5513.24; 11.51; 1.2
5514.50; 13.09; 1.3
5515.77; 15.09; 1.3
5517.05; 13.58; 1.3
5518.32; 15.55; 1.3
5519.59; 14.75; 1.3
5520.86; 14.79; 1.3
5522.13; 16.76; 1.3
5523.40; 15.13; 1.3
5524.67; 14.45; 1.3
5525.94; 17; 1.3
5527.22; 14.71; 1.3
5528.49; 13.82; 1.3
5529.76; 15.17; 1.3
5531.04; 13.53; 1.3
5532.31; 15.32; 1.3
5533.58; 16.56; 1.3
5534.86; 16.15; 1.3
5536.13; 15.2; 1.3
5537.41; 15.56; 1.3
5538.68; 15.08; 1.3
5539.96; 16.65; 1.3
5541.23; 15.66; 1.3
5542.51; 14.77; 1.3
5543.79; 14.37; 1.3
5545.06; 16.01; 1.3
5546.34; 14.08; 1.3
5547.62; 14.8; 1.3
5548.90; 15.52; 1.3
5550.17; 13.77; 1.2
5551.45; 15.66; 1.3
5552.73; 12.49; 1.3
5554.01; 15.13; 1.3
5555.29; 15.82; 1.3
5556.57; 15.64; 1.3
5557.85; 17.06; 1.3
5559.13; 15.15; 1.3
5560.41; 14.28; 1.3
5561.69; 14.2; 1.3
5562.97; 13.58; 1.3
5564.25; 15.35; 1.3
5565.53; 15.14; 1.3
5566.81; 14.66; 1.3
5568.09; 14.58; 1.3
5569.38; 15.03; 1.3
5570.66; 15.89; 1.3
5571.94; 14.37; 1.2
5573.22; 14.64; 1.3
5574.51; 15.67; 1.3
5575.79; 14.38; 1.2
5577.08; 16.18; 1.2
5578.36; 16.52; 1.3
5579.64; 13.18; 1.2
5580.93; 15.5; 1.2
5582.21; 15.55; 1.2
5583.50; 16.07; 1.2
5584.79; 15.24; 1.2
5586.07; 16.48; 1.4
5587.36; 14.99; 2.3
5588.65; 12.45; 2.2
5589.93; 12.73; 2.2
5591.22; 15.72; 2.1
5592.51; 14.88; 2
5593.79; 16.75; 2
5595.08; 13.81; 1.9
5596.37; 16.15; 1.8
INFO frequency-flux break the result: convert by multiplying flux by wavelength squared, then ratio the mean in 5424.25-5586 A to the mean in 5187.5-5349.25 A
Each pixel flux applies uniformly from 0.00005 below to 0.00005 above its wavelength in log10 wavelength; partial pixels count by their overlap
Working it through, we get 1.12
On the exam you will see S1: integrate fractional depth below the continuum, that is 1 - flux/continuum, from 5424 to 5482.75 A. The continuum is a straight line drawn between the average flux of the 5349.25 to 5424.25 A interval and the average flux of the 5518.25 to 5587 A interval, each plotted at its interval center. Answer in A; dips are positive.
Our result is 1.0 A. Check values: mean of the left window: 14.6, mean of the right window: 15.2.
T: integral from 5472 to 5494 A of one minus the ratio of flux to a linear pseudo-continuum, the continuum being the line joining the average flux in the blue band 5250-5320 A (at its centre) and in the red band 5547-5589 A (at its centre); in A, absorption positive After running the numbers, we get 1.5 A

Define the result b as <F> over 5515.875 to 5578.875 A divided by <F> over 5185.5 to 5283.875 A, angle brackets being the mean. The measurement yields 1.08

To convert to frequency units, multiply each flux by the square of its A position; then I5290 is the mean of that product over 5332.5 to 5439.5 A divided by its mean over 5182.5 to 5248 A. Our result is 1.13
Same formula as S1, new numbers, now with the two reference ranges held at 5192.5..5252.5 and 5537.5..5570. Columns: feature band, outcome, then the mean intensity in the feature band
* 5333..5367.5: -1.27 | 14.8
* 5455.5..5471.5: -0.09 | 14.8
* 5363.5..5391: -0.61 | 14.7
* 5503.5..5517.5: 0.39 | 14.4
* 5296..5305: -0.25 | 14.5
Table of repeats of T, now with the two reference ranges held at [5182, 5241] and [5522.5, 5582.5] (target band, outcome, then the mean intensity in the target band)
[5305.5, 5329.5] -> -1.5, 14.9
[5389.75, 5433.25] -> 0.3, 14.4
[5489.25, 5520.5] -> 1.1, 14.3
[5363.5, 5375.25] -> 0.1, 14.1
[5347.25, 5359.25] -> -0.7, 15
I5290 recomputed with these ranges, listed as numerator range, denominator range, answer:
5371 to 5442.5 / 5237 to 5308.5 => 1.05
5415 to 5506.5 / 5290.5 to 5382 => 1.03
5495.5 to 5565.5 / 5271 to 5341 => 1.09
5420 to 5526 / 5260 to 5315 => 1.06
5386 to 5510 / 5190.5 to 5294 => 1.11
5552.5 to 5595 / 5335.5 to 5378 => 1.11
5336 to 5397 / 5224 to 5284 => 1.09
